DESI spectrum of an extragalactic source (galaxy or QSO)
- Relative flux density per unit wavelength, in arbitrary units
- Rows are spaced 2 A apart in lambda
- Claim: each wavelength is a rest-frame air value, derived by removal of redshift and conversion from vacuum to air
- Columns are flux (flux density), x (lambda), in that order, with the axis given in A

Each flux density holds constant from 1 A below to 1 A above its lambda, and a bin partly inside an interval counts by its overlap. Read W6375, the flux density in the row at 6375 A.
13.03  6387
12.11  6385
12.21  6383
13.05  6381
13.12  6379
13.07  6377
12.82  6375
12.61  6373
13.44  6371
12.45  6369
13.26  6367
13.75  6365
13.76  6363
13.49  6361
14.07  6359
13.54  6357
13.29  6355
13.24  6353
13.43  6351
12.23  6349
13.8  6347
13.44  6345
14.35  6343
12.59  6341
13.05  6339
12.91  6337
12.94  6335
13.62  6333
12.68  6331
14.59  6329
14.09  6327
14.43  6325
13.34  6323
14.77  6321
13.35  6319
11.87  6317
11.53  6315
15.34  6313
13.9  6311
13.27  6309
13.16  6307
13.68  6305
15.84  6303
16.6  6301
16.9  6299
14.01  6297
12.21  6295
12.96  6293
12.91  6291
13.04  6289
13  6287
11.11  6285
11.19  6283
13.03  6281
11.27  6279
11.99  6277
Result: 12.82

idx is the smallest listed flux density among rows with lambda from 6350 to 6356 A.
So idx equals 13.24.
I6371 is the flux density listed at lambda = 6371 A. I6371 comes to 13.44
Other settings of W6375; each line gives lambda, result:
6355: 13.29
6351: 13.43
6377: 13.07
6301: 16.6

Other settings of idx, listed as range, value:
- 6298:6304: 15.84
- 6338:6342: 12.59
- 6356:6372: 12.45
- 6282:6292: 11.11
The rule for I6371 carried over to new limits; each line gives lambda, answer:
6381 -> 13.05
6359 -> 14.07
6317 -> 11.87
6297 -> 14.01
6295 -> 12.21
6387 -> 13.03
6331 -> 12.68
